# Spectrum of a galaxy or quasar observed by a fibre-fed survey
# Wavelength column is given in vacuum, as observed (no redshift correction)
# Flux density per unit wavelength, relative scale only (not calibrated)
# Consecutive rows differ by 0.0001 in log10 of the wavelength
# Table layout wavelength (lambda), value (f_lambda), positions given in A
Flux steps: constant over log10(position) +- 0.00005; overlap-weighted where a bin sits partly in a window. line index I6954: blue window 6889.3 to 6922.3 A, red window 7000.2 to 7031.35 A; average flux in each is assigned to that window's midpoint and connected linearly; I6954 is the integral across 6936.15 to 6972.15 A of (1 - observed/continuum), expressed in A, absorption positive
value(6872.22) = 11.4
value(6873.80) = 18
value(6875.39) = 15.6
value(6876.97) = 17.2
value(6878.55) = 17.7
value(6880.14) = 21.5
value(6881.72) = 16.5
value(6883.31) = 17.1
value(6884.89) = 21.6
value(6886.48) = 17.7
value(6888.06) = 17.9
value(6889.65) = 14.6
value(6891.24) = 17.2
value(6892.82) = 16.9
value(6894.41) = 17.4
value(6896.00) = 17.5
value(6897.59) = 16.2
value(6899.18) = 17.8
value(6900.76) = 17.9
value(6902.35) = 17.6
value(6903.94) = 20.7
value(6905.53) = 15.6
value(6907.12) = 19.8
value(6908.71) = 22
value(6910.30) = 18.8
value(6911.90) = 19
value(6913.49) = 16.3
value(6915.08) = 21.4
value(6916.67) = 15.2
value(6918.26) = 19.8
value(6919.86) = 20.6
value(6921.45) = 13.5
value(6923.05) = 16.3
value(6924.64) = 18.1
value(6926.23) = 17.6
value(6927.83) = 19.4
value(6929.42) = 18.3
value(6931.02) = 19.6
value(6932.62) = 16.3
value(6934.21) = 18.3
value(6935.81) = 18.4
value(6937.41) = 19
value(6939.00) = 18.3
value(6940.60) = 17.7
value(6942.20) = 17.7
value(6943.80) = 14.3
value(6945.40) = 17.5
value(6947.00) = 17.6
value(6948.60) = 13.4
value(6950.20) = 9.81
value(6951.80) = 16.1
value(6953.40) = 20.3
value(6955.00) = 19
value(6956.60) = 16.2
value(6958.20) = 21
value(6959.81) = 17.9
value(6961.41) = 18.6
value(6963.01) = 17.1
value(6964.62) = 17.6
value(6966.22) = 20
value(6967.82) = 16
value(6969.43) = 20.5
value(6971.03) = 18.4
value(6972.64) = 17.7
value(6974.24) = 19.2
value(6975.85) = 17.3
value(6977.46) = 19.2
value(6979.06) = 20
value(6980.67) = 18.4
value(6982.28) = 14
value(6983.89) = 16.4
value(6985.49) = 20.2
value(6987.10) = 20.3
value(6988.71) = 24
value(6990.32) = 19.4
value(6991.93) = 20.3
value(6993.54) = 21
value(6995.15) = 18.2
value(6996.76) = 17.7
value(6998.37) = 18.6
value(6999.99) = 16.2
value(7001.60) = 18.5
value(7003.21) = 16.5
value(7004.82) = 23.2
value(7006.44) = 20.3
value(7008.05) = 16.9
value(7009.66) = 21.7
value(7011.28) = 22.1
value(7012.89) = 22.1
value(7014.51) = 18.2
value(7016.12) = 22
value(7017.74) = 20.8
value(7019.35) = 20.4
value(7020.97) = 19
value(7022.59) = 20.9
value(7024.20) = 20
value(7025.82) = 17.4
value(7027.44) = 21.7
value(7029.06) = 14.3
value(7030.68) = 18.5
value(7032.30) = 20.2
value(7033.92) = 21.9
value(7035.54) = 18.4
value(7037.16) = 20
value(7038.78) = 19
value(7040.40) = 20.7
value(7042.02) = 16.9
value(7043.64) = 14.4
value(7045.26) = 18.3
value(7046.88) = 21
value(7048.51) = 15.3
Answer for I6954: 2.4 A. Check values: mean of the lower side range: 17.9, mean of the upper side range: 19.6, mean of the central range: 17.5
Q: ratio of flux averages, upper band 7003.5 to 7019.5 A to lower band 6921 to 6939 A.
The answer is 1.2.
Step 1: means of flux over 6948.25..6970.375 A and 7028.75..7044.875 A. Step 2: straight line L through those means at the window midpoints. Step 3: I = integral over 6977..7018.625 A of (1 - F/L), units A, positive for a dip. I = -3.4 A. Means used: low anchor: 17.5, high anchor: 18.6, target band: 19.5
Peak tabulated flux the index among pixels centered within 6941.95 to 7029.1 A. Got 24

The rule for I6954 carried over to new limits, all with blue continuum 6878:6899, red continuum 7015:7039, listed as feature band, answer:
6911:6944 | 0.53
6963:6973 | 0.27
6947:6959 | 1.27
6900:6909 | -0.44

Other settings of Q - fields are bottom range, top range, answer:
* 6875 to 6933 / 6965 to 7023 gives 1.07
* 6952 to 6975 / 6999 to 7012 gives 1.05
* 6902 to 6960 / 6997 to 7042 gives 1.10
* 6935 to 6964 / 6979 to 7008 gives 1.10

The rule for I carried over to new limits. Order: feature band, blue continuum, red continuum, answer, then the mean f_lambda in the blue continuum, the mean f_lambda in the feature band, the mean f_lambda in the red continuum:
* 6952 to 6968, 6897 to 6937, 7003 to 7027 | 0.6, 18.2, 18.4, 20.2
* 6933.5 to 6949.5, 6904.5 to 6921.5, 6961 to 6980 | 1.2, 18.6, 17.2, 18.5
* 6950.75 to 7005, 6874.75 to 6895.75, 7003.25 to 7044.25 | 1.0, 17.6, 18.6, 19.6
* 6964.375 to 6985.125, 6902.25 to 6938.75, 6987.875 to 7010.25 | 1.1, 18.3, 18.1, 19.4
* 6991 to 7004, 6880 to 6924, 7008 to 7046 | 0.5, 18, 18.4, 19.5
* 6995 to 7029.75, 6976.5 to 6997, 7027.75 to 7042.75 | -0.7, 19.2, 19.4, 19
